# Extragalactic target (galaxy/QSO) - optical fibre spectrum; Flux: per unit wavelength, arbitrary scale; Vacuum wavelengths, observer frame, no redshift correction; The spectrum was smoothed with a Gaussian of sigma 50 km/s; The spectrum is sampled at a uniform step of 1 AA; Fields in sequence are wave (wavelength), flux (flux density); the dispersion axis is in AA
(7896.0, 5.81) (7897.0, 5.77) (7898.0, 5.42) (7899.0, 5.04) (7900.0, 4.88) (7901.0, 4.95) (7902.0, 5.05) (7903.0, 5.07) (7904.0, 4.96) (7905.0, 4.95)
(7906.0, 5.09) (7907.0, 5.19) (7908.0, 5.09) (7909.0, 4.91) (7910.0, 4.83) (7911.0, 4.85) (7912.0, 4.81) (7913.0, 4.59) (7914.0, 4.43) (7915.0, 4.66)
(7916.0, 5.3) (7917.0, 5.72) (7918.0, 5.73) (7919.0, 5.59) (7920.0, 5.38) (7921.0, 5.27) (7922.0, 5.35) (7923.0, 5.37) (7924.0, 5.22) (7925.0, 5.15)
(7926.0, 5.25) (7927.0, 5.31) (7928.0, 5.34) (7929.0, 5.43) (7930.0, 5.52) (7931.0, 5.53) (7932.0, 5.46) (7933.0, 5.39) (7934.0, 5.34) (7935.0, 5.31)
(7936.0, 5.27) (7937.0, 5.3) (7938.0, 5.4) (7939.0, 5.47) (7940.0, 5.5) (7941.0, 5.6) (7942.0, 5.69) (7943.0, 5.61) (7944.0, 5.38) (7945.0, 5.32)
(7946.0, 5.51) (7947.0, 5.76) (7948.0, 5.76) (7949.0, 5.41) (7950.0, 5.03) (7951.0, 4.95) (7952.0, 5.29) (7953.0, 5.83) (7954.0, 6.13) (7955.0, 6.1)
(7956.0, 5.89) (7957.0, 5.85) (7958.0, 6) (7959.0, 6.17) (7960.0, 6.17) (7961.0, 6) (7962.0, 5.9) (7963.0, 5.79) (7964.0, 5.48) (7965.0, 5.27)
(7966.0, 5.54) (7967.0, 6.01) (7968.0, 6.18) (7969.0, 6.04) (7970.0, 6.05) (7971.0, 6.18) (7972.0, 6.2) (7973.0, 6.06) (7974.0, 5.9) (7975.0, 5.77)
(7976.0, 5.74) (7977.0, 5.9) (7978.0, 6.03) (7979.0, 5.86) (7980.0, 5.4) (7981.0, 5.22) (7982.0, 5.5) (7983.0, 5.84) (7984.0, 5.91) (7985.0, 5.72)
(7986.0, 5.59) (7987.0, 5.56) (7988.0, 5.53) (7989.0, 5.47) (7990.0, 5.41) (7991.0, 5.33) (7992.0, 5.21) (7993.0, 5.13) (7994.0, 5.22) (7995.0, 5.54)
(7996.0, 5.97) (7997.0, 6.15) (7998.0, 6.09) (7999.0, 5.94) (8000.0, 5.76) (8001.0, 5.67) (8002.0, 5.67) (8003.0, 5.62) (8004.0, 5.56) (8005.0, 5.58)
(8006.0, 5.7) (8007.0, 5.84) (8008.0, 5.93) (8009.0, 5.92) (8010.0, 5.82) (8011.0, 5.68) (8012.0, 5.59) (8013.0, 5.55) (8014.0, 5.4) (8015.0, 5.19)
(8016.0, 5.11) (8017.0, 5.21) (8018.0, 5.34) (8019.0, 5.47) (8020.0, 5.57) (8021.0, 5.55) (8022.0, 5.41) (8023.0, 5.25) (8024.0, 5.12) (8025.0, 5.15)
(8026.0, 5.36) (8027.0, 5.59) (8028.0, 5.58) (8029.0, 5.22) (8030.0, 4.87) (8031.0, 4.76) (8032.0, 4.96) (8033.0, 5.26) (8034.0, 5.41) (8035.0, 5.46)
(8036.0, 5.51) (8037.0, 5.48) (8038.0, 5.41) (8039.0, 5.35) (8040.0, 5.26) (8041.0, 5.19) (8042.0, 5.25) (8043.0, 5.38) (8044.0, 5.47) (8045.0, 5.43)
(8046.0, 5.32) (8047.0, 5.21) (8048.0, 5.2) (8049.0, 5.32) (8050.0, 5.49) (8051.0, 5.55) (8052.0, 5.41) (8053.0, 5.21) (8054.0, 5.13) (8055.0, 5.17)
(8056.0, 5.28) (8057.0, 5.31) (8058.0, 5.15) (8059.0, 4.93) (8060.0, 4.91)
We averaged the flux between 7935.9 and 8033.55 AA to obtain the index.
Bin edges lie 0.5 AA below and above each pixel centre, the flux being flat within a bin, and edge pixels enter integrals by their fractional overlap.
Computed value 5.61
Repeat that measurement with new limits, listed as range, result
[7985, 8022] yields 5.58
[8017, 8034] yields 5.28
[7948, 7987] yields 5.78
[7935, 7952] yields 5.43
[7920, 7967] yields 5.54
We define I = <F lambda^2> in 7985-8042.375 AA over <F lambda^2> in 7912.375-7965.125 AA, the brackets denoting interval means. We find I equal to 1.0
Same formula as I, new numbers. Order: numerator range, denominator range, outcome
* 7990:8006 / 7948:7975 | 0.98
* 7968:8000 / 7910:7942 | 1.10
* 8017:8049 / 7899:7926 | 1.08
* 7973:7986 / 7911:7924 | 1.13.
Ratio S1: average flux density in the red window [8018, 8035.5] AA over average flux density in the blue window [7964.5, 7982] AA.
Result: 0.91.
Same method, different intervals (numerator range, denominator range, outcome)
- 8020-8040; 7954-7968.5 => 0.90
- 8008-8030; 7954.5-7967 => 0.93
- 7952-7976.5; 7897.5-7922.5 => 1.16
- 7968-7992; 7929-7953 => 1.06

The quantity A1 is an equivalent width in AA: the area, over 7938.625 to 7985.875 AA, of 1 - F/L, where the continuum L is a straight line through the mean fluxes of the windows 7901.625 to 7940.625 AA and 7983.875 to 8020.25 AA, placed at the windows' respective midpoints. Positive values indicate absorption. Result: -2.9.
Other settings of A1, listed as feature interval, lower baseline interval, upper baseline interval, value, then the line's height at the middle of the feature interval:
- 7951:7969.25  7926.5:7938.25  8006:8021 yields -1.35 AA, 5.44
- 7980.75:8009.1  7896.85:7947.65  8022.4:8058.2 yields -1.94 AA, 5.28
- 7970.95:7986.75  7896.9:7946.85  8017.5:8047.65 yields -1.50 AA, 5.29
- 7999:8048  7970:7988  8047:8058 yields 0.56 AA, 5.49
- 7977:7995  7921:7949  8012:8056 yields -0.56 AA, 5.37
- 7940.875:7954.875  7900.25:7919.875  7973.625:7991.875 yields -0.47 AA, 5.35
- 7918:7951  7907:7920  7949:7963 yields 0.01 AA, 5.42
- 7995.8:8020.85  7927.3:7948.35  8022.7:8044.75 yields -1.47 AA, 5.34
